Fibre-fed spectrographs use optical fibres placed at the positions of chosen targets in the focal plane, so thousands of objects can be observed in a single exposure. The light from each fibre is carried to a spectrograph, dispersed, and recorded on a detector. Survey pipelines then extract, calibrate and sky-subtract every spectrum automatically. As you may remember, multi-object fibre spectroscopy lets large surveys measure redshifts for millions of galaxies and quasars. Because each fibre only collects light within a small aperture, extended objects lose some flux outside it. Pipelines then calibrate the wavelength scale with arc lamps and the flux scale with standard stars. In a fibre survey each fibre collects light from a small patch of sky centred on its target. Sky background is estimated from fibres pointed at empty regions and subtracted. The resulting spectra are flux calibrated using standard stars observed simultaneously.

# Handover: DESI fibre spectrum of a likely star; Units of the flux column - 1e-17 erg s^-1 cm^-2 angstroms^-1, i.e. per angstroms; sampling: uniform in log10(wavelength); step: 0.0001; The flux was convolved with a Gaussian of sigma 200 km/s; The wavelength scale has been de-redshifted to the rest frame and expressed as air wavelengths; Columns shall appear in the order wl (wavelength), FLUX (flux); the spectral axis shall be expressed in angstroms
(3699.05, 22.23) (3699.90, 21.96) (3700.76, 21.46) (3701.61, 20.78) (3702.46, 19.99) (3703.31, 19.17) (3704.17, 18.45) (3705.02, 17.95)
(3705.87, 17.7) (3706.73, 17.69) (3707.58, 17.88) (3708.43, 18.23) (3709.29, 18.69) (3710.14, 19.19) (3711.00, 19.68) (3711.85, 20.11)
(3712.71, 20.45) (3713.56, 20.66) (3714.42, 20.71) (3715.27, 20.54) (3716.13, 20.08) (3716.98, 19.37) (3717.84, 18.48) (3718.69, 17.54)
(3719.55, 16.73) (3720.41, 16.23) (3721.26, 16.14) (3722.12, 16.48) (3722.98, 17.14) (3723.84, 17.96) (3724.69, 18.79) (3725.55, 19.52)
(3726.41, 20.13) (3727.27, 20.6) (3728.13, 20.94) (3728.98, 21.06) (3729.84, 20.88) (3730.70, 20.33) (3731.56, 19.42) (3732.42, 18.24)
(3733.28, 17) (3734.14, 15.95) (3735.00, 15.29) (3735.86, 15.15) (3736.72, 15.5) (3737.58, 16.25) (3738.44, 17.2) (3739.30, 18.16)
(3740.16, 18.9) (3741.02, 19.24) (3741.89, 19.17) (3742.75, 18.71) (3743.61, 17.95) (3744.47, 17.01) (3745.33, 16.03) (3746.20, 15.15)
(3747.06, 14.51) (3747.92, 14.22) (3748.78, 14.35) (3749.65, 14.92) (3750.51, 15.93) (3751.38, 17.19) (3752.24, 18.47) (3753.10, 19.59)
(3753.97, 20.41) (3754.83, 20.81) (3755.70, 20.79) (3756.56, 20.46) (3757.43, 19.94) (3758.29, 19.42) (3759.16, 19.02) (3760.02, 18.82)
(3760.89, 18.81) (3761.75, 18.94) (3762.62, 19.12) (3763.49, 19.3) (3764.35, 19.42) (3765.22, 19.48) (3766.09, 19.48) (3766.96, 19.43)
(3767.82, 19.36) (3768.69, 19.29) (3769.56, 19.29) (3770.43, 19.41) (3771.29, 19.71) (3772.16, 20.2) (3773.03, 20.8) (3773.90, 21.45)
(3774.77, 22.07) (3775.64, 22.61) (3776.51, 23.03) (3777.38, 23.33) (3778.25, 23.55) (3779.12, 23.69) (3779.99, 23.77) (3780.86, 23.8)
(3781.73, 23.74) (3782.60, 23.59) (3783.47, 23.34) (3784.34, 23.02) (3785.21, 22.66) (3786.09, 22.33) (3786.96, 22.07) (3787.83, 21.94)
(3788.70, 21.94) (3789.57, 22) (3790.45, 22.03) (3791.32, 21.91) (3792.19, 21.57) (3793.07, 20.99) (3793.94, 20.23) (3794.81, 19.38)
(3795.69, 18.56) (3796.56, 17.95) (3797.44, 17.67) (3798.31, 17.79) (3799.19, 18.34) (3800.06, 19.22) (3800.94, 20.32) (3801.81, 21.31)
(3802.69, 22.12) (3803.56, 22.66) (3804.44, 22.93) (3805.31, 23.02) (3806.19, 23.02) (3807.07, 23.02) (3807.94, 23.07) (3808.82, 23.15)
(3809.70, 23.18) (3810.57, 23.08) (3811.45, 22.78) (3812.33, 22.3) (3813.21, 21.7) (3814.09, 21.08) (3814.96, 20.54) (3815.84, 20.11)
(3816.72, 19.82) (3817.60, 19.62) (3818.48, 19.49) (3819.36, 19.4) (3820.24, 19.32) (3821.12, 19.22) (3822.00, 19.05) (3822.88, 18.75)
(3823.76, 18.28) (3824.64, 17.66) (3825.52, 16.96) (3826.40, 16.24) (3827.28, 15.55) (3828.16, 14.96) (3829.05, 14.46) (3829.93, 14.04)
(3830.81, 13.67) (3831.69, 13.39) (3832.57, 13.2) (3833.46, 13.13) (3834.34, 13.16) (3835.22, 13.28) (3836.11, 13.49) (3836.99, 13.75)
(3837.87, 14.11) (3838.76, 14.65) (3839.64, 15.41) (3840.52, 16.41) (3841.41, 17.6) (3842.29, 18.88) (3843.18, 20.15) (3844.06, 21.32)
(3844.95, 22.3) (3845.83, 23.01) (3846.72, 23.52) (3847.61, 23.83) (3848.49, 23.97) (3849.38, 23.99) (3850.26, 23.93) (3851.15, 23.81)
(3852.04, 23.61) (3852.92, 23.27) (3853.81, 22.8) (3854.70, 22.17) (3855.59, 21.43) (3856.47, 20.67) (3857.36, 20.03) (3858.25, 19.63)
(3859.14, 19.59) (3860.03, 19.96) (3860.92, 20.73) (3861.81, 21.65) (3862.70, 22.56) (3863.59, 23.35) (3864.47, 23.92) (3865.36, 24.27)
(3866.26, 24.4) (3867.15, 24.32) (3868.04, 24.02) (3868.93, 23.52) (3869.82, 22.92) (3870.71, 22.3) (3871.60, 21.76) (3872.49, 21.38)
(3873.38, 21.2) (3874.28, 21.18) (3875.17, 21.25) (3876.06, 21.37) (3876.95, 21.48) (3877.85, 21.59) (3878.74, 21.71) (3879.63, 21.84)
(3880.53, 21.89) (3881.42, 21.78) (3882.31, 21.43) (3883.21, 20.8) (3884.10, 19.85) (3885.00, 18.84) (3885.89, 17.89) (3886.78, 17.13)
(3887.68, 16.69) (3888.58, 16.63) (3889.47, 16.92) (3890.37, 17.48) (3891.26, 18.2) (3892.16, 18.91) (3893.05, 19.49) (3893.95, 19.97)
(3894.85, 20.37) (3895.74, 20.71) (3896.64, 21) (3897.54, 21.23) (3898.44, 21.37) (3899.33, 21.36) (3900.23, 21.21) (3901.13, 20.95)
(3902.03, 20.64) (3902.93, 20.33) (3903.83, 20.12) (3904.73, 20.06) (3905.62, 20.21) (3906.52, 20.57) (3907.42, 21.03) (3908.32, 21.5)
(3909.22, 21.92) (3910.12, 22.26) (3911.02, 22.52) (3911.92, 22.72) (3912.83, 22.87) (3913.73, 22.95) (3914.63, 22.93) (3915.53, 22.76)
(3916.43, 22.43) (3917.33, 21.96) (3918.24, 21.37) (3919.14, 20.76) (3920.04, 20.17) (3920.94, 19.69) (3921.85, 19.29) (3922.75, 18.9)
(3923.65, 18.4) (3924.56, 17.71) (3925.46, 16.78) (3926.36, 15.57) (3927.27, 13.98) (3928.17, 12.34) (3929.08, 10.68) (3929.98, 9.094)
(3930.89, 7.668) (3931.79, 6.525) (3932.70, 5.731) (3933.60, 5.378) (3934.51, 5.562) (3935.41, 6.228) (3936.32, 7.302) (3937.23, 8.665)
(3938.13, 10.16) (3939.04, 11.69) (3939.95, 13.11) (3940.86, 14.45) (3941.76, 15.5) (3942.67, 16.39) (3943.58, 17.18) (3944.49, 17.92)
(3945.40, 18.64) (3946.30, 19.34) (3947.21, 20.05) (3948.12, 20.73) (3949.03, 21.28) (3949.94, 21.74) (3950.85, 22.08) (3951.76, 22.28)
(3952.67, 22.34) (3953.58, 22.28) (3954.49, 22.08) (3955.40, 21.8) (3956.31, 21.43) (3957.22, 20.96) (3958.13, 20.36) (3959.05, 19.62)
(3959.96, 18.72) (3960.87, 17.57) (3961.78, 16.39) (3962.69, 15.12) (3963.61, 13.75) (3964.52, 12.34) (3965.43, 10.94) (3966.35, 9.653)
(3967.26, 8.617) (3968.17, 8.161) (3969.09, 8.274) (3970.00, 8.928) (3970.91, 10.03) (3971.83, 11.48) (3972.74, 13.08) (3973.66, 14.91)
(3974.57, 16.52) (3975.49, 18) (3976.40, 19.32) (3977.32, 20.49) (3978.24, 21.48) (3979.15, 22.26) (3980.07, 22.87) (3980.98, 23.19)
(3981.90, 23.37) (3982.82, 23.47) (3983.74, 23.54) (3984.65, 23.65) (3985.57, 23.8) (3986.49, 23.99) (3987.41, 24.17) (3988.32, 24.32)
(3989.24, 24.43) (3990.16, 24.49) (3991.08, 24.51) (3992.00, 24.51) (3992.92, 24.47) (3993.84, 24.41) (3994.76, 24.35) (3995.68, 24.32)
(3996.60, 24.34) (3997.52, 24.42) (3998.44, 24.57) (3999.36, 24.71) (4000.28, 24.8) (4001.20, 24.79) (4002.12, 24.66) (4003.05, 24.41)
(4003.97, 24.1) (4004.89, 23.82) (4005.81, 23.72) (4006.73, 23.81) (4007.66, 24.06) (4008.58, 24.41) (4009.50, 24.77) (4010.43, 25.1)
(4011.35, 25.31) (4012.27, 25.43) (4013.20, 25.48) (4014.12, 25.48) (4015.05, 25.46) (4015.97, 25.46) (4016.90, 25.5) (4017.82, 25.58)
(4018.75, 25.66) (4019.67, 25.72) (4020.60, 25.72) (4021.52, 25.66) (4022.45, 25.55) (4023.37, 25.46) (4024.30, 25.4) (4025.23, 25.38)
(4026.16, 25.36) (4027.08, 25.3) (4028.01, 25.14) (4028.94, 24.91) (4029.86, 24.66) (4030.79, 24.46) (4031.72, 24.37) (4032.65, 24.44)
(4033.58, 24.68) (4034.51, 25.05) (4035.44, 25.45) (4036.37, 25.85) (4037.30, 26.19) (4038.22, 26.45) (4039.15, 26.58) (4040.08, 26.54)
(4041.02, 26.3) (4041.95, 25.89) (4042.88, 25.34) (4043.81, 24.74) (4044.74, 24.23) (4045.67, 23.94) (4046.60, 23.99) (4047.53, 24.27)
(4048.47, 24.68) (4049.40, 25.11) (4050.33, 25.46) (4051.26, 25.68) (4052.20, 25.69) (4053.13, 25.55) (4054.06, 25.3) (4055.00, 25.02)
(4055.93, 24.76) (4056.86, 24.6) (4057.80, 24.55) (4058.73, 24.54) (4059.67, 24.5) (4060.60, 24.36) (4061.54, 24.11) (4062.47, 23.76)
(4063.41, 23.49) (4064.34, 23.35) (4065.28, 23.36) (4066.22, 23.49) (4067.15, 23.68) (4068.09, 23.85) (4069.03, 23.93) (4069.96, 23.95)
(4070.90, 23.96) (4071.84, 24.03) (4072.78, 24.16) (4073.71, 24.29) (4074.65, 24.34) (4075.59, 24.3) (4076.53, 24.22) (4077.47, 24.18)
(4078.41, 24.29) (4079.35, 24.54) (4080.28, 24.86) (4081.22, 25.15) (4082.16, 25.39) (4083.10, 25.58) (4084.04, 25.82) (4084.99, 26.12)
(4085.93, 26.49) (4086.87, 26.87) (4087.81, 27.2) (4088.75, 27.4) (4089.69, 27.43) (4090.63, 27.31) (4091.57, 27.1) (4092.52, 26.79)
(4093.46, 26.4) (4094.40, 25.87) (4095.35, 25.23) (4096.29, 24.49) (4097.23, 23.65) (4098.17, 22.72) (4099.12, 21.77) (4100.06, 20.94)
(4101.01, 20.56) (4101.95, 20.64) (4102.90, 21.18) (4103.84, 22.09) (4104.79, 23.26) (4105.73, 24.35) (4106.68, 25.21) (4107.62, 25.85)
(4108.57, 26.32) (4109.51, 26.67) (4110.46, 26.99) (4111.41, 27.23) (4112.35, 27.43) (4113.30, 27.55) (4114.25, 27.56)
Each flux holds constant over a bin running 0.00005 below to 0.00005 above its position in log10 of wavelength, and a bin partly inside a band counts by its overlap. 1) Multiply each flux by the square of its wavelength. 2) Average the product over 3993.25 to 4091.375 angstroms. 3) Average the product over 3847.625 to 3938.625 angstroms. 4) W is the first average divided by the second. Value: 1.39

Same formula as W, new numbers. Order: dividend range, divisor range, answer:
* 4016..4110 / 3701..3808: 1.48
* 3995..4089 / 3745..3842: 1.46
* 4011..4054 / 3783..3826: 1.36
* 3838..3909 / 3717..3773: 1.22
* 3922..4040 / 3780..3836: 1.12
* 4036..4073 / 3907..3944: 1.66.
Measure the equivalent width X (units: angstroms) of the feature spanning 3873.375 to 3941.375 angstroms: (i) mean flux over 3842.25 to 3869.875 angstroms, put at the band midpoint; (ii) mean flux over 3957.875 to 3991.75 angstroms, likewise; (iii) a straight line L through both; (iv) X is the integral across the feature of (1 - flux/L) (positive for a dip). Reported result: 8.76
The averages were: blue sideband 22.5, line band 18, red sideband 18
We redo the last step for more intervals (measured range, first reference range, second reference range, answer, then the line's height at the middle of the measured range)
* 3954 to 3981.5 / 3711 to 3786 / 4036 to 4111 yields 8.0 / 23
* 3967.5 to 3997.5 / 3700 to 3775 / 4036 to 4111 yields 3.7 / 23.1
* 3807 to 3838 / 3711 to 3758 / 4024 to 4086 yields 3.1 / 20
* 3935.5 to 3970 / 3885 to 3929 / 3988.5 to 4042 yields 9.0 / 22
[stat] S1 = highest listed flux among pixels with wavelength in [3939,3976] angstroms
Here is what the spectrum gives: 22.34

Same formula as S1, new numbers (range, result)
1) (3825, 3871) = 24.4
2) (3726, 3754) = 21.06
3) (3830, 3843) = 18.88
